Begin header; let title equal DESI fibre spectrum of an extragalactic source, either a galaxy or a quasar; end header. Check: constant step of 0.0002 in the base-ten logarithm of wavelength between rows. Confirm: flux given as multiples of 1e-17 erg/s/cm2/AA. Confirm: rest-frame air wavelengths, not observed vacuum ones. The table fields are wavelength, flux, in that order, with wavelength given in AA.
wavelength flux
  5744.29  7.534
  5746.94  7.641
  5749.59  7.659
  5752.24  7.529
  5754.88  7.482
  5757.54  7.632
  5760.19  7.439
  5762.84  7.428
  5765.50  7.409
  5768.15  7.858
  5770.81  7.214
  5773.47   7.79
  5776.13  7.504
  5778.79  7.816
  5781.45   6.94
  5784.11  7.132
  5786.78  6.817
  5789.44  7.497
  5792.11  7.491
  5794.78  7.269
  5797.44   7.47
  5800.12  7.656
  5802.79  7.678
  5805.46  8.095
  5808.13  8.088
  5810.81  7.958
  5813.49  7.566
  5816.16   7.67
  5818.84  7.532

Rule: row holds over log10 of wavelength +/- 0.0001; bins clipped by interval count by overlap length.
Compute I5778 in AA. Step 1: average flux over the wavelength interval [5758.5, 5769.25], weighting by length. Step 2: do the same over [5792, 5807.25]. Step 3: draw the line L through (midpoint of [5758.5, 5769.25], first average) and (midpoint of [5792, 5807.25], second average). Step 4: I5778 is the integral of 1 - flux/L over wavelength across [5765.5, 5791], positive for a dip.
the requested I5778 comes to 0.60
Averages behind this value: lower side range 7.53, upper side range 7.64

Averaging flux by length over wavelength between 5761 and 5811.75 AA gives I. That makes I 7.53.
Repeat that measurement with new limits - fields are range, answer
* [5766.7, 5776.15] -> 7.6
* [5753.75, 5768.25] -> 7.51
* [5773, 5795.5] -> 7.35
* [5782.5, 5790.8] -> 7.14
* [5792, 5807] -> 7.63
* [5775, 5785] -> 7.36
